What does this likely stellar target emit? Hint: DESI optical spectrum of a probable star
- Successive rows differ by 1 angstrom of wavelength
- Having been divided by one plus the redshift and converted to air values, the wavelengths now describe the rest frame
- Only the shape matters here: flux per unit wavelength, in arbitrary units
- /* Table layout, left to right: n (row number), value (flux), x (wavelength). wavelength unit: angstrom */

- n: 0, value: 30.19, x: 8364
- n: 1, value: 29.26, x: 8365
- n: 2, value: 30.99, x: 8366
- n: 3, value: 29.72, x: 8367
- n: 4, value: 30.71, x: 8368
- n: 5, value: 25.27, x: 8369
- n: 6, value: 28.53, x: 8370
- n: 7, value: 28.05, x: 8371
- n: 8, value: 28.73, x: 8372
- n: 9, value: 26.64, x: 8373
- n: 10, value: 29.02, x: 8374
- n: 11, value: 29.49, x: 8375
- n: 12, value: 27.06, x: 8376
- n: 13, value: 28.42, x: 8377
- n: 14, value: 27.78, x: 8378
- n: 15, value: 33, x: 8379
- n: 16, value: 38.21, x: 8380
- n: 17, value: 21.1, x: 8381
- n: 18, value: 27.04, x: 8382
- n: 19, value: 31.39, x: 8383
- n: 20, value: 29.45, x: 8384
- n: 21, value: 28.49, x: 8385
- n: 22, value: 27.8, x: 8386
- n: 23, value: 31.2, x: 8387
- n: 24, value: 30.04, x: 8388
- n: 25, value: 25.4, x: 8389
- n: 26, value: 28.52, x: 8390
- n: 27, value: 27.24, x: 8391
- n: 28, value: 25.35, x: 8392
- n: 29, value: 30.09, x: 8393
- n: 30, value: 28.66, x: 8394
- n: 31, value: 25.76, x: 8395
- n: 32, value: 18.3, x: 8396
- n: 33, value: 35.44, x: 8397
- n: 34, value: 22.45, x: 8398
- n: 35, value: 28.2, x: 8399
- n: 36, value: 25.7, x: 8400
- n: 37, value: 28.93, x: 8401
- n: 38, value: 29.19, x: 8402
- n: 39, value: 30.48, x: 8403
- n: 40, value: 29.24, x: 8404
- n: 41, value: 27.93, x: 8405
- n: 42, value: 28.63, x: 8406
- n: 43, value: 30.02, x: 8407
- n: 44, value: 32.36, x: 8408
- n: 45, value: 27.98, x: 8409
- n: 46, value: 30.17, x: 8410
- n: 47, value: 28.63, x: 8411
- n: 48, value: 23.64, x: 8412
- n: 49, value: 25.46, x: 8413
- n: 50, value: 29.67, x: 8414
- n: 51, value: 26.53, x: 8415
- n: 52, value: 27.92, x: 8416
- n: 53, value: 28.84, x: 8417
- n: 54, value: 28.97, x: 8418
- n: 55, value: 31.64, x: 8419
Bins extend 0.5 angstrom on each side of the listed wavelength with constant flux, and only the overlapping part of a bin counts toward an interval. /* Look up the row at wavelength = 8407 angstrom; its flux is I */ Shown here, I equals 30.02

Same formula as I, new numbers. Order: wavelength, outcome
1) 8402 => 29.19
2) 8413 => 25.46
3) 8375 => 29.49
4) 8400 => 25.7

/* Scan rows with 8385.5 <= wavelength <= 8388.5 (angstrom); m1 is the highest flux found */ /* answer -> 31.2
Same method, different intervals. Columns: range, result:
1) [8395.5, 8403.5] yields 35.44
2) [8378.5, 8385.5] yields 38.21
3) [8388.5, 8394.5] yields 30.09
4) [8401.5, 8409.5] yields 32.36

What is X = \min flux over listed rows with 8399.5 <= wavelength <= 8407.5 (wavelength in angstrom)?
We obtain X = 25.7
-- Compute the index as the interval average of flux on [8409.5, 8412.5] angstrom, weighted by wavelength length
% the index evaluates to 27.5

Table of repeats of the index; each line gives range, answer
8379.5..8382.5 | 28.8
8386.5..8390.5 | 28.8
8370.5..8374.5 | 28.1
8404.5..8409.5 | 29.4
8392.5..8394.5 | 29.4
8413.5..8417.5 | 28.2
